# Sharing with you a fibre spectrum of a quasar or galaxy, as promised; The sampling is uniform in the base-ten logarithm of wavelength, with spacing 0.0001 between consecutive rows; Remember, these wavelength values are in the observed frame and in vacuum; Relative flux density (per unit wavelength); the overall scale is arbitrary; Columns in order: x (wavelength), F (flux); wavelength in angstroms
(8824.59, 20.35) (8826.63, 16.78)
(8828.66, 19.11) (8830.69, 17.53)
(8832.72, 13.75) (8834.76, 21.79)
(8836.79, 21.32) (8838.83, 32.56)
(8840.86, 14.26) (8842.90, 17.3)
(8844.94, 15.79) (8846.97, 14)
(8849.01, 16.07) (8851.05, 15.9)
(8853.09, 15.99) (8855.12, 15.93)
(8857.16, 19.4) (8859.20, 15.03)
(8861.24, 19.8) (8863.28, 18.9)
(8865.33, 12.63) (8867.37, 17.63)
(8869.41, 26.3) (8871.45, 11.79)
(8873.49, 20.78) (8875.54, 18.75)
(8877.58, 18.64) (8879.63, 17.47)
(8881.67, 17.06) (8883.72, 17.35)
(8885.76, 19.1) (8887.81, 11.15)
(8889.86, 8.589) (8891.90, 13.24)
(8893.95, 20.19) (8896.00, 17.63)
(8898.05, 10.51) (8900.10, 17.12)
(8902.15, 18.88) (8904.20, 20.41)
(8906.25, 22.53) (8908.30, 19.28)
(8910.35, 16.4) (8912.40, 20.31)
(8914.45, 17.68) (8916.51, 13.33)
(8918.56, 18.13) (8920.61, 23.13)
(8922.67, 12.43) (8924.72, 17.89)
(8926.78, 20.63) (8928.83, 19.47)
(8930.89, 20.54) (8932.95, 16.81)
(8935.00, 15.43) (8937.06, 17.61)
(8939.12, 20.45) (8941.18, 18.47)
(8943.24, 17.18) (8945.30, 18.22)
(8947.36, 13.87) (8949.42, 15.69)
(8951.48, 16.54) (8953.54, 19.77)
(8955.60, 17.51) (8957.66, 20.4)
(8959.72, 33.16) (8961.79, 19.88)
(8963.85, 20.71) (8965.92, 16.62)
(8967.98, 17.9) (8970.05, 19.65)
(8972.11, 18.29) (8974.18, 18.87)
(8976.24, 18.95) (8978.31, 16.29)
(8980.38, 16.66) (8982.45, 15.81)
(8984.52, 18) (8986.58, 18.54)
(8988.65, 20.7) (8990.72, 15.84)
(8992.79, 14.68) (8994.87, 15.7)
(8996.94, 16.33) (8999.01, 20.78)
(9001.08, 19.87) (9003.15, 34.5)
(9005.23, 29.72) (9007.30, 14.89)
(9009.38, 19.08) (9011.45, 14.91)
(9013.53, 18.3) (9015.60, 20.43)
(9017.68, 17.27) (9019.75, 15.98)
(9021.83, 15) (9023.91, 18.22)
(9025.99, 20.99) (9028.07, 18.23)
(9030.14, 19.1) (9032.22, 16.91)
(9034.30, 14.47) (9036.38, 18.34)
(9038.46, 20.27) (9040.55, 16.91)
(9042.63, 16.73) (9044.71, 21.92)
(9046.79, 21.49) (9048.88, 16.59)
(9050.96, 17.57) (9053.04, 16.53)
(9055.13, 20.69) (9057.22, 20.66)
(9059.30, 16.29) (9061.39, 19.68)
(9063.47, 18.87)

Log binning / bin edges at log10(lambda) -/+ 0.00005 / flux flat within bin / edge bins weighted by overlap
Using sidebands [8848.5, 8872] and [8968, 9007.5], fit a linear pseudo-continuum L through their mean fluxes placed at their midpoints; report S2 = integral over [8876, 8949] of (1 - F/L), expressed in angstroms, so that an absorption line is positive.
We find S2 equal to 2.9 angstroms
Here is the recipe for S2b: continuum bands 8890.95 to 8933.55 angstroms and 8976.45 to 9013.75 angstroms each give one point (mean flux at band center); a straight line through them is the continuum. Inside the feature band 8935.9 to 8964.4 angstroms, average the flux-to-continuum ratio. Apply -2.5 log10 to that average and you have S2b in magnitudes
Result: -0.05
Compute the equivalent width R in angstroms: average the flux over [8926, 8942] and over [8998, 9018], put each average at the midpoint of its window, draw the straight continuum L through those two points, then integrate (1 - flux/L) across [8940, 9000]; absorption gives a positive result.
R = 4.55 angstroms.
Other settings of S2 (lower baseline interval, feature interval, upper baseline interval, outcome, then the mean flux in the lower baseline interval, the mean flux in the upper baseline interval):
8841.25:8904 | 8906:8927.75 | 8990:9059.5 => -1.2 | 16.7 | 18.7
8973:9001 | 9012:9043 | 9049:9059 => 0.5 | 17.6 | 18.5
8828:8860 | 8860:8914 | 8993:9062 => 2.1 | 17.9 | 18.9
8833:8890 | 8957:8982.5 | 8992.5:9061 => -1.7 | 17.6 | 18.8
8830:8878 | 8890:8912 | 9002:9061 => 1.1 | 18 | 19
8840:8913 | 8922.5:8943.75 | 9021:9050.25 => -0.9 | 17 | 18.2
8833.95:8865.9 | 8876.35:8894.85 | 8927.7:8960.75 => 2.4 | 18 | 18.8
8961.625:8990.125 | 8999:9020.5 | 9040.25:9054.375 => -2.6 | 18.3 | 18.4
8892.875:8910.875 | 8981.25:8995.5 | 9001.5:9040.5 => 1.4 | 18.1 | 19.2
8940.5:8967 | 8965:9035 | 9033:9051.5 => 0.6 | 19.1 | 18.3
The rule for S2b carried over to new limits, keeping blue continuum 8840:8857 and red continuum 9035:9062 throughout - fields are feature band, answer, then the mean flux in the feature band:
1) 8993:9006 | -0.23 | 22.1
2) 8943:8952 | 0.07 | 16.2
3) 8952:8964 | -0.24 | 21.8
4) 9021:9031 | 0.00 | 18.4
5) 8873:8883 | -0.13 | 18.4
